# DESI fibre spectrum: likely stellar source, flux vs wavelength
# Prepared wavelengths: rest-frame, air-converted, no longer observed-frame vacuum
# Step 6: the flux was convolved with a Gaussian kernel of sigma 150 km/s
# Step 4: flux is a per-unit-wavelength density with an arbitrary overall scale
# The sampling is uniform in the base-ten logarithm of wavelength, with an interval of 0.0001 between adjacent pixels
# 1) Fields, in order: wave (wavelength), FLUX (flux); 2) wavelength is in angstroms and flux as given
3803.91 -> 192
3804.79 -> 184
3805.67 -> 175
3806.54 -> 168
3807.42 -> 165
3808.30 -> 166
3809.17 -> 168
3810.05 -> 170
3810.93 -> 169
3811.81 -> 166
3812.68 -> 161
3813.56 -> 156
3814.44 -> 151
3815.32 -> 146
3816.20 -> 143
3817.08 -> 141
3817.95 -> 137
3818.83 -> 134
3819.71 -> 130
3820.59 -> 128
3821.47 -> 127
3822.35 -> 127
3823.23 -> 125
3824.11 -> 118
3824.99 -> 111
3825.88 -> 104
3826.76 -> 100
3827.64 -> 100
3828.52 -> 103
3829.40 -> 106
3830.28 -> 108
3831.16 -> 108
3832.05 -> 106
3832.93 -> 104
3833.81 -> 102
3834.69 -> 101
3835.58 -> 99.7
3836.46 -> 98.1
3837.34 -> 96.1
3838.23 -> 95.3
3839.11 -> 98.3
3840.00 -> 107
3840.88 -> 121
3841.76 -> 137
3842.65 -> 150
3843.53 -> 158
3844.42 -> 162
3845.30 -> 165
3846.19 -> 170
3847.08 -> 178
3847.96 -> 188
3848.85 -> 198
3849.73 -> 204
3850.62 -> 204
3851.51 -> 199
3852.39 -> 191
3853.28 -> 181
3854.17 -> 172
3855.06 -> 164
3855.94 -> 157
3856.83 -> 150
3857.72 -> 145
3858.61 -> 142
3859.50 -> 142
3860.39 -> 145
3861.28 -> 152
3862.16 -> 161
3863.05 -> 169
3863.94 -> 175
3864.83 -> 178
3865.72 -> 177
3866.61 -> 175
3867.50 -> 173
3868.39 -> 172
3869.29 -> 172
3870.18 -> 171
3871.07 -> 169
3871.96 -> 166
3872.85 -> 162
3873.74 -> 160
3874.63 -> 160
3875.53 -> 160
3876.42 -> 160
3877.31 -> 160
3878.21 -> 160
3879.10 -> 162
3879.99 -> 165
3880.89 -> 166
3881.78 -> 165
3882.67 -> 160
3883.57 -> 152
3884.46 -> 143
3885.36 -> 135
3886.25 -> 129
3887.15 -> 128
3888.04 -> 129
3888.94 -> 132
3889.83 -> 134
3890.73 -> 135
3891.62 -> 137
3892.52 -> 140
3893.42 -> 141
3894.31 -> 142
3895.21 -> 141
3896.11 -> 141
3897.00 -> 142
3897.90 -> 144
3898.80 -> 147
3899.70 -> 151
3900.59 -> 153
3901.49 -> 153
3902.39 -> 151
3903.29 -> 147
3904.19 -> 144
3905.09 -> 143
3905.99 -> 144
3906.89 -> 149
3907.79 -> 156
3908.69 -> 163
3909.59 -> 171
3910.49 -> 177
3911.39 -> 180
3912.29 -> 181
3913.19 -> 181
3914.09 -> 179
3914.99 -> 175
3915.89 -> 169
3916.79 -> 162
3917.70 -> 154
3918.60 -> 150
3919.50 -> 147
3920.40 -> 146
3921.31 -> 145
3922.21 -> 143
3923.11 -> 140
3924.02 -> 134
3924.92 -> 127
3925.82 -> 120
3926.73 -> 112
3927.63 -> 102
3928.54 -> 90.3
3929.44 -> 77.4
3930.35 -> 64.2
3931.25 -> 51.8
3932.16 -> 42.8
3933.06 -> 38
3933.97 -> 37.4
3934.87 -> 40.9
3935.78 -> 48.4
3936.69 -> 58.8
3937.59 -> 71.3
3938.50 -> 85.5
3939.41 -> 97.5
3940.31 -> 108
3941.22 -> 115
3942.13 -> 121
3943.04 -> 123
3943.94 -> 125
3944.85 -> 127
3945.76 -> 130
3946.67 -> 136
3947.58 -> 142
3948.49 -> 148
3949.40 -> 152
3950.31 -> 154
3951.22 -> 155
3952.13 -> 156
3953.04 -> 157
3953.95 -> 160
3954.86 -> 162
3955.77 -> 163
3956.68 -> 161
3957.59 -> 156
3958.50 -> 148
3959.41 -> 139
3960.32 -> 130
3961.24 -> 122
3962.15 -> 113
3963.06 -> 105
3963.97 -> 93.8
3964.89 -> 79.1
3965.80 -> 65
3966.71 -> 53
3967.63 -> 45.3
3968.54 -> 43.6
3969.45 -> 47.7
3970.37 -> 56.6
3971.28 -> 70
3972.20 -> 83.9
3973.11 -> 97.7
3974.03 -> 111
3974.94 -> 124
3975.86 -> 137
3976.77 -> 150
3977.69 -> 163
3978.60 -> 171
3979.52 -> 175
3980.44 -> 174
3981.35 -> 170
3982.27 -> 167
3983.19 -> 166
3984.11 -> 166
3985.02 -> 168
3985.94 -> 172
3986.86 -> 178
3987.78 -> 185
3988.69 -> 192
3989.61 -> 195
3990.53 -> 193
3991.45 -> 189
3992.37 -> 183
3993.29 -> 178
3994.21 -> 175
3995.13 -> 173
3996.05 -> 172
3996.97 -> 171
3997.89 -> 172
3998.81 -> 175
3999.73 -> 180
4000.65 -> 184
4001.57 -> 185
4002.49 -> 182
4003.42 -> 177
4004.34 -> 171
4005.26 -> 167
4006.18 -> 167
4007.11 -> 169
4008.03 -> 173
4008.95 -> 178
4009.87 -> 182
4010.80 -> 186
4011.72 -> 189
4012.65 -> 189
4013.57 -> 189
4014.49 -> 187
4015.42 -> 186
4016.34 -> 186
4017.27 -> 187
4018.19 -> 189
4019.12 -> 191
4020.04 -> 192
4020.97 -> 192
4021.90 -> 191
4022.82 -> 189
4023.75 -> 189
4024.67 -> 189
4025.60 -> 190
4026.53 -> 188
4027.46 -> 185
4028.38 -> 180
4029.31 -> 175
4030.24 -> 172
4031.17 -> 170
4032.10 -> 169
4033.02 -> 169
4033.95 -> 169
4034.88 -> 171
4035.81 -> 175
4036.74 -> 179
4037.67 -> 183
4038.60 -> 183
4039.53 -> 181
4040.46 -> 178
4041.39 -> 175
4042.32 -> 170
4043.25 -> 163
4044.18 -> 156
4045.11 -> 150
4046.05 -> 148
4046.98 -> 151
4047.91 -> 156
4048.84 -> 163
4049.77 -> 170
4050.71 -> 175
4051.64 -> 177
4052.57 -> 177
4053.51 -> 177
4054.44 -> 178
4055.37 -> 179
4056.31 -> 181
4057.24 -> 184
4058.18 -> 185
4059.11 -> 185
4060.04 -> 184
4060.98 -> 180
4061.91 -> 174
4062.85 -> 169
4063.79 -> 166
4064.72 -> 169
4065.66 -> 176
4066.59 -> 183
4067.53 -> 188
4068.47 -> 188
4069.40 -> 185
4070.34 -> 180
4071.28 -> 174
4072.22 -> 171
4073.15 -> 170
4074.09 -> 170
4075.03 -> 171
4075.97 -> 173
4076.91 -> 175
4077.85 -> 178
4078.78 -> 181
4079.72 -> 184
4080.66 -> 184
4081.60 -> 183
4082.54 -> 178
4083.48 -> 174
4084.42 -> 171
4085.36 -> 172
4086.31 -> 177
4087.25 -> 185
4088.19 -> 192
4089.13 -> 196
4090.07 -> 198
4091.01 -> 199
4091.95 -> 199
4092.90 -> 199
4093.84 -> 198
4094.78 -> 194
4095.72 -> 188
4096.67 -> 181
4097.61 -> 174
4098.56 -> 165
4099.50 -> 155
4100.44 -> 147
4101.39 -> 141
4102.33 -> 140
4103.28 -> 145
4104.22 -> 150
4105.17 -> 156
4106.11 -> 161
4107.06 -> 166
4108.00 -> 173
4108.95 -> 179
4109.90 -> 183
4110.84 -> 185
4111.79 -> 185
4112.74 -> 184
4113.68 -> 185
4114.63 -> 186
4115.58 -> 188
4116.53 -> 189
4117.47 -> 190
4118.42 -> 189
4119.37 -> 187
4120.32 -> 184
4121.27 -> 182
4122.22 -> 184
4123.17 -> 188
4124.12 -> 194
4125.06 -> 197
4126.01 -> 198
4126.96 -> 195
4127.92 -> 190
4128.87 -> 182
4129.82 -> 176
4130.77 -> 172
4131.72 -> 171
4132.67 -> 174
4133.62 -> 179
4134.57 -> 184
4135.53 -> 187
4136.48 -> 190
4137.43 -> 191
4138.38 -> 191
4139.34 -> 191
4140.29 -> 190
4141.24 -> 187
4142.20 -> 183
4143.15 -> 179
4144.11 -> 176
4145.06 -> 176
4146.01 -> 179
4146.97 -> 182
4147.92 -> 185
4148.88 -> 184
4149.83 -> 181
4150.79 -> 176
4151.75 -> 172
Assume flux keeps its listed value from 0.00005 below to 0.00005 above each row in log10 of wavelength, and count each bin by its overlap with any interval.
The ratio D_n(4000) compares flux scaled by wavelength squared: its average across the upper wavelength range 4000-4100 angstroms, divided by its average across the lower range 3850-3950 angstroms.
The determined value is 1.36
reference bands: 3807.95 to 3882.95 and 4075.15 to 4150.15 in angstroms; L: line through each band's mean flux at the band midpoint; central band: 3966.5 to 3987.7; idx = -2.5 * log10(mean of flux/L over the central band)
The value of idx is 0.275 mag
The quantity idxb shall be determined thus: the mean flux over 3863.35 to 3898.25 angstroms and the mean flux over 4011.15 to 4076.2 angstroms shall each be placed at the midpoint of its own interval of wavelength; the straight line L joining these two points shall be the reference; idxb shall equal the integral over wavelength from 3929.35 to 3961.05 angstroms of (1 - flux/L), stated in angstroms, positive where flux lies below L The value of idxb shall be 9.6 angstroms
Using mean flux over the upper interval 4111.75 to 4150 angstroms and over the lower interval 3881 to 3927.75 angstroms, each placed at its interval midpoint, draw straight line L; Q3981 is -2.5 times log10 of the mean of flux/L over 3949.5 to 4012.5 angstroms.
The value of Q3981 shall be 0.08 mag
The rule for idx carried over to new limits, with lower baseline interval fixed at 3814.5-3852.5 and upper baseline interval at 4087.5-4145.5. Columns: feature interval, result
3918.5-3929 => 0.15 mag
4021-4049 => -0.04 mag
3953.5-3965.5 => 0.17 mag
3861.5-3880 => -0.20 mag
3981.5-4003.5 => -0.12 mag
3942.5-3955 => 0.06 mag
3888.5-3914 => -0.05 mag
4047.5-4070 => -0.04 mag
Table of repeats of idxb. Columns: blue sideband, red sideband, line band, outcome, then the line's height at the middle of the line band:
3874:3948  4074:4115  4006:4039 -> -4.73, 159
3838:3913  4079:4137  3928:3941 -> 7.70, 163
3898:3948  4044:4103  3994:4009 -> -2.25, 152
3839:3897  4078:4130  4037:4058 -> 0.46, 175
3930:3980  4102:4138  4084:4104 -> -0.92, 169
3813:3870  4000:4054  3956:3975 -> 7.81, 166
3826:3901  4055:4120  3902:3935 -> 4.95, 155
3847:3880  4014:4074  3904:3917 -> 0.43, 171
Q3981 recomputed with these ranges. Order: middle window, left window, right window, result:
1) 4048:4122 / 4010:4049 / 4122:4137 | 0.03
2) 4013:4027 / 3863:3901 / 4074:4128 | -0.11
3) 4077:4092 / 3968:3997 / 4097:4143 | -0.08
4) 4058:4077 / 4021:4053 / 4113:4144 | 0.01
